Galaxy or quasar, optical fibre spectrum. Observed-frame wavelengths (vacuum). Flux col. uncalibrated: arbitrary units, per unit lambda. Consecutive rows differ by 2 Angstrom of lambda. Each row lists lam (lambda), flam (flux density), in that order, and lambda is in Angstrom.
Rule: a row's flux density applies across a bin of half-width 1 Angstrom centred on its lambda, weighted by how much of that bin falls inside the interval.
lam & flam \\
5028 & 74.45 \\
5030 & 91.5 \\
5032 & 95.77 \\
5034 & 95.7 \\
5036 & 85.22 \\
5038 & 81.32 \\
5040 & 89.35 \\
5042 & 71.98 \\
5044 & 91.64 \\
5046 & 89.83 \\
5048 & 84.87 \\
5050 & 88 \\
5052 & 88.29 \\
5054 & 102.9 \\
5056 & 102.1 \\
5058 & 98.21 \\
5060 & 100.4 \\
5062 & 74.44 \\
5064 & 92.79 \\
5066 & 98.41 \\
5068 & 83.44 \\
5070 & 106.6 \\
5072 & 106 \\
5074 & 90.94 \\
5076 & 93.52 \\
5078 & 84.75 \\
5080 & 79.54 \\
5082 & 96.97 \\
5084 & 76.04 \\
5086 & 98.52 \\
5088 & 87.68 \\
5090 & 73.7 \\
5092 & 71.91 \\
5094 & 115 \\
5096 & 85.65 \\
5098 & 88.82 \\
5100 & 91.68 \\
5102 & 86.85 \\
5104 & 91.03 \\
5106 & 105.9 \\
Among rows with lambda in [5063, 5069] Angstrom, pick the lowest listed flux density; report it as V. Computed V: 83.44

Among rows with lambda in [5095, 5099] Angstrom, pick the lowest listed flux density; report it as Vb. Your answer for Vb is 85.65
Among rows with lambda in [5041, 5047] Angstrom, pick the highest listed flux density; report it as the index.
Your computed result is 91.64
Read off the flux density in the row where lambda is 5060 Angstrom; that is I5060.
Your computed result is 100.4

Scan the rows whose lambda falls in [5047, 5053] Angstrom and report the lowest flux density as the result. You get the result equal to 84.87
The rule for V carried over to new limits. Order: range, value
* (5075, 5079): 84.75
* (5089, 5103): 71.91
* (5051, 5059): 88.29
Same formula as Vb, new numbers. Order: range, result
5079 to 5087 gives 76.04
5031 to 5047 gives 71.98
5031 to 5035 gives 95.7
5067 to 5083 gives 79.54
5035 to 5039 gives 81.32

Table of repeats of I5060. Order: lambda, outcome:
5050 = 88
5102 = 86.85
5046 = 89.83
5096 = 85.65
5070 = 106.6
